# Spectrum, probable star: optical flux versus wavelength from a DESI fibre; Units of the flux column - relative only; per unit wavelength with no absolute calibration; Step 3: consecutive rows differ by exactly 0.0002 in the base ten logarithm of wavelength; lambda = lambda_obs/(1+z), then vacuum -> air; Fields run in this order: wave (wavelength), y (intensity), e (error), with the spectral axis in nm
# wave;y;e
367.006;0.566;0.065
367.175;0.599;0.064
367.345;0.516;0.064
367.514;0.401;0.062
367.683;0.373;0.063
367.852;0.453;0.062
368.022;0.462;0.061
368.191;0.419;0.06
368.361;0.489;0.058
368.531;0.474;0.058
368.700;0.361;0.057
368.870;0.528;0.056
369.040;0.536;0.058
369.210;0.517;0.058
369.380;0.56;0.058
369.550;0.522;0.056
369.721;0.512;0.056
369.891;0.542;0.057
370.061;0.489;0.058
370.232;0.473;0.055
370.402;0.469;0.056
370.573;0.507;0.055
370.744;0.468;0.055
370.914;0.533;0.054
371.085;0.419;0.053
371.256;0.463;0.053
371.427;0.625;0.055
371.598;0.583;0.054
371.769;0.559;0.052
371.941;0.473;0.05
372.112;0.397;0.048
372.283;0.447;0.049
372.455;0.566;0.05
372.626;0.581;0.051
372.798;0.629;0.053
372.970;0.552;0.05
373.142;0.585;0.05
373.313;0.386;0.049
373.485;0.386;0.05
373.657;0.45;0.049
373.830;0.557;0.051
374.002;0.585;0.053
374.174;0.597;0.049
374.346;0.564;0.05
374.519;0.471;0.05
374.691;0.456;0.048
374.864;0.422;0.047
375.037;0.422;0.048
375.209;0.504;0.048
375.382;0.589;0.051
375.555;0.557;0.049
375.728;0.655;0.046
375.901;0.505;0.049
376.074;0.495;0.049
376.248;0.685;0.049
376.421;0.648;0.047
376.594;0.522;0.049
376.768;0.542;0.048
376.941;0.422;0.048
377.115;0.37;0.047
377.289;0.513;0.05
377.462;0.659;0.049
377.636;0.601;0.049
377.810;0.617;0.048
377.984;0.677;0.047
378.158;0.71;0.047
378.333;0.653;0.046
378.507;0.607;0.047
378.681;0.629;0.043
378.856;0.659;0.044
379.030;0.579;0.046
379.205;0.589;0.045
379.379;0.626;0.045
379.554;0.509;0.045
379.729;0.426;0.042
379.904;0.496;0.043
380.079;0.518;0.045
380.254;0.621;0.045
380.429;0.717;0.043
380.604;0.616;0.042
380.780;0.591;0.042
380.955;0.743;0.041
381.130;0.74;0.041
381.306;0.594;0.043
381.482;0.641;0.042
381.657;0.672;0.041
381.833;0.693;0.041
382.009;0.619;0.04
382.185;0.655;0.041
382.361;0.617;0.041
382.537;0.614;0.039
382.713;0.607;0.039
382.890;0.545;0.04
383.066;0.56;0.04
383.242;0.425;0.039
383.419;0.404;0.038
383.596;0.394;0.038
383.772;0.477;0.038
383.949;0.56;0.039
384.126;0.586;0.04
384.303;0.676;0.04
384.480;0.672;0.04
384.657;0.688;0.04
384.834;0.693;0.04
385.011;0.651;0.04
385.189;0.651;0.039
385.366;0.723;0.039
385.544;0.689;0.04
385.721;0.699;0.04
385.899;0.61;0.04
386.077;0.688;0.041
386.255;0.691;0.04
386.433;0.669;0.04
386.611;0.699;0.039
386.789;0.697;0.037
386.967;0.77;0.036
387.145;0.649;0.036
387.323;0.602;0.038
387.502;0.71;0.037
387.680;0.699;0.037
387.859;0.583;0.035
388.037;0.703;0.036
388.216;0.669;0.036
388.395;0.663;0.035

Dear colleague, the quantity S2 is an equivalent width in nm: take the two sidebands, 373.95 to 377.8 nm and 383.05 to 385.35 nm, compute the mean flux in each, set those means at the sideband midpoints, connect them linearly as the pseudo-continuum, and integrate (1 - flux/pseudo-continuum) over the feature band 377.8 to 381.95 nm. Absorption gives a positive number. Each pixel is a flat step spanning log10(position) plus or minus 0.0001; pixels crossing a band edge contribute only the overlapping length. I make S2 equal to -0.49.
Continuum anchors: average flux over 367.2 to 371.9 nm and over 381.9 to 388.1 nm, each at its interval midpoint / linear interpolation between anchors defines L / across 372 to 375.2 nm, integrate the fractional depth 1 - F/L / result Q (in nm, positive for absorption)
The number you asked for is 0.150 nm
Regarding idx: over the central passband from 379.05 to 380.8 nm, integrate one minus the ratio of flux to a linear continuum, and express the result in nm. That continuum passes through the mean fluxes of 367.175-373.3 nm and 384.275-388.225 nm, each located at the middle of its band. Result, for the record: 0.11 nm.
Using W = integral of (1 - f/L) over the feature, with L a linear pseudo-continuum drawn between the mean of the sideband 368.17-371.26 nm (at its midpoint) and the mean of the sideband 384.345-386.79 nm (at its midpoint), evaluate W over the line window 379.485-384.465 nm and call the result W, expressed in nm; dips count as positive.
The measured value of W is 0.40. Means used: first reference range 0.491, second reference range 0.679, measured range 0.584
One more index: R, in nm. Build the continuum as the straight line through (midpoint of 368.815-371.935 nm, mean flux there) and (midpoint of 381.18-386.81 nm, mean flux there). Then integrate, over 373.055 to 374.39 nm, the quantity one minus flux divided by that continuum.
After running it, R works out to 0.07 nm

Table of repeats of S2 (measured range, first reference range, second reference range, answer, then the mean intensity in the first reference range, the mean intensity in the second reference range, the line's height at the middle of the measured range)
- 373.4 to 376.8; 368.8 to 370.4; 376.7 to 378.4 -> 0.17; 0.517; 0.576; 0.558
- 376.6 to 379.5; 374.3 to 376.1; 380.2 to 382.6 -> -0.05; 0.512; 0.653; 0.577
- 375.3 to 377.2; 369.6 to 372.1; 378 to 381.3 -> 0.09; 0.505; 0.614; 0.572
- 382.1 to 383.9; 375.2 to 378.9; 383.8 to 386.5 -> 0.30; 0.583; 0.659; 0.639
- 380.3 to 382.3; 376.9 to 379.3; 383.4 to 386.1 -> -0.18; 0.595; 0.62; 0.607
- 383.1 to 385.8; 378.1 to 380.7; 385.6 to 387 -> 0.27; 0.596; 0.687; 0.663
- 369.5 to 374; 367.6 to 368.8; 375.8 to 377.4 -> -0.34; 0.434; 0.526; 0.473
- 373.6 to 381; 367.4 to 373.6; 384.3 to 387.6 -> 0.12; 0.493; 0.681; 0.575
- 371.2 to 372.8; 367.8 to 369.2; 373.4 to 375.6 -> -0.13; 0.468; 0.504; 0.489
